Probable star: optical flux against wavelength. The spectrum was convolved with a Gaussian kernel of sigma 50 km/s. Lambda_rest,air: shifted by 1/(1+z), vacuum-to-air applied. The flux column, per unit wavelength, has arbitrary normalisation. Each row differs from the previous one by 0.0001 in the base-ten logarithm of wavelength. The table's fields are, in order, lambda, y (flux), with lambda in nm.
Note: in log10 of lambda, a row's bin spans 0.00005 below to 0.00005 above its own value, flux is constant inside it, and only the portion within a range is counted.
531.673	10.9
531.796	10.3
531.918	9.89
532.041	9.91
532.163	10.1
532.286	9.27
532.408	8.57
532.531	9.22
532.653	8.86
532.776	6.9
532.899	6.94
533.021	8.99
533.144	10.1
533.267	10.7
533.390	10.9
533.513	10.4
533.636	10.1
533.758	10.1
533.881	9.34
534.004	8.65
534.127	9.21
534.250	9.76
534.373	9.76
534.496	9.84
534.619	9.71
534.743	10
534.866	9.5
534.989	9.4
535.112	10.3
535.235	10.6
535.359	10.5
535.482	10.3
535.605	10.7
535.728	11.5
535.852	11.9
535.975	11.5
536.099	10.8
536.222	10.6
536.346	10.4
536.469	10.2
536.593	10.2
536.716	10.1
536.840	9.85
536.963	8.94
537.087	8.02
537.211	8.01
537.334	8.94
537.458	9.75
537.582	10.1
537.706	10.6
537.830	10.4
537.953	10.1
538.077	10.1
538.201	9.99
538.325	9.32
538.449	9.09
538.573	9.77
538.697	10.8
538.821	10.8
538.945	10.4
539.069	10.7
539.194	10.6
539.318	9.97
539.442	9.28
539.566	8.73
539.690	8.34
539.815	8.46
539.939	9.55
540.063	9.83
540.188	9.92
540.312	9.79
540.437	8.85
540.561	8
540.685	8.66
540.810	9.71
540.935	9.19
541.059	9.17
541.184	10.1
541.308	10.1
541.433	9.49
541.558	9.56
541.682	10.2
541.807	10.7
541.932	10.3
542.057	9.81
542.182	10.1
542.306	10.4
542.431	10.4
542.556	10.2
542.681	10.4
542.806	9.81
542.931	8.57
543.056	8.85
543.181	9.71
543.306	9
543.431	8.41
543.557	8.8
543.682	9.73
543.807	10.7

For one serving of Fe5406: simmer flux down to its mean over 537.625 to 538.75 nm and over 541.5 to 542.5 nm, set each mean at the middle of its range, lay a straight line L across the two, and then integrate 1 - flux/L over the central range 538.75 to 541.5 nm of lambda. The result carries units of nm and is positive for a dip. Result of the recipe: 0.16 nm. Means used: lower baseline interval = 10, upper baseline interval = 10.2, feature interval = 9.53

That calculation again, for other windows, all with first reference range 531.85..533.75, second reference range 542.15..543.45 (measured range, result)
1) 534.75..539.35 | -0.29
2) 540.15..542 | 0.01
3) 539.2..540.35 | 0.03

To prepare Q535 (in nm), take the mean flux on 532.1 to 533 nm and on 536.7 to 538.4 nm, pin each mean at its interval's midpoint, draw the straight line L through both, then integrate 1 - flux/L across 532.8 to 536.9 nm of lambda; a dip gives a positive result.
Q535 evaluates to -0.46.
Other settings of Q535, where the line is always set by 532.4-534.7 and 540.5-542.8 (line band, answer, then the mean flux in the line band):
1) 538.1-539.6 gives -0.05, 9.98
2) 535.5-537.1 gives -0.15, 10.4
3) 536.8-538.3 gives 0.01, 9.56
